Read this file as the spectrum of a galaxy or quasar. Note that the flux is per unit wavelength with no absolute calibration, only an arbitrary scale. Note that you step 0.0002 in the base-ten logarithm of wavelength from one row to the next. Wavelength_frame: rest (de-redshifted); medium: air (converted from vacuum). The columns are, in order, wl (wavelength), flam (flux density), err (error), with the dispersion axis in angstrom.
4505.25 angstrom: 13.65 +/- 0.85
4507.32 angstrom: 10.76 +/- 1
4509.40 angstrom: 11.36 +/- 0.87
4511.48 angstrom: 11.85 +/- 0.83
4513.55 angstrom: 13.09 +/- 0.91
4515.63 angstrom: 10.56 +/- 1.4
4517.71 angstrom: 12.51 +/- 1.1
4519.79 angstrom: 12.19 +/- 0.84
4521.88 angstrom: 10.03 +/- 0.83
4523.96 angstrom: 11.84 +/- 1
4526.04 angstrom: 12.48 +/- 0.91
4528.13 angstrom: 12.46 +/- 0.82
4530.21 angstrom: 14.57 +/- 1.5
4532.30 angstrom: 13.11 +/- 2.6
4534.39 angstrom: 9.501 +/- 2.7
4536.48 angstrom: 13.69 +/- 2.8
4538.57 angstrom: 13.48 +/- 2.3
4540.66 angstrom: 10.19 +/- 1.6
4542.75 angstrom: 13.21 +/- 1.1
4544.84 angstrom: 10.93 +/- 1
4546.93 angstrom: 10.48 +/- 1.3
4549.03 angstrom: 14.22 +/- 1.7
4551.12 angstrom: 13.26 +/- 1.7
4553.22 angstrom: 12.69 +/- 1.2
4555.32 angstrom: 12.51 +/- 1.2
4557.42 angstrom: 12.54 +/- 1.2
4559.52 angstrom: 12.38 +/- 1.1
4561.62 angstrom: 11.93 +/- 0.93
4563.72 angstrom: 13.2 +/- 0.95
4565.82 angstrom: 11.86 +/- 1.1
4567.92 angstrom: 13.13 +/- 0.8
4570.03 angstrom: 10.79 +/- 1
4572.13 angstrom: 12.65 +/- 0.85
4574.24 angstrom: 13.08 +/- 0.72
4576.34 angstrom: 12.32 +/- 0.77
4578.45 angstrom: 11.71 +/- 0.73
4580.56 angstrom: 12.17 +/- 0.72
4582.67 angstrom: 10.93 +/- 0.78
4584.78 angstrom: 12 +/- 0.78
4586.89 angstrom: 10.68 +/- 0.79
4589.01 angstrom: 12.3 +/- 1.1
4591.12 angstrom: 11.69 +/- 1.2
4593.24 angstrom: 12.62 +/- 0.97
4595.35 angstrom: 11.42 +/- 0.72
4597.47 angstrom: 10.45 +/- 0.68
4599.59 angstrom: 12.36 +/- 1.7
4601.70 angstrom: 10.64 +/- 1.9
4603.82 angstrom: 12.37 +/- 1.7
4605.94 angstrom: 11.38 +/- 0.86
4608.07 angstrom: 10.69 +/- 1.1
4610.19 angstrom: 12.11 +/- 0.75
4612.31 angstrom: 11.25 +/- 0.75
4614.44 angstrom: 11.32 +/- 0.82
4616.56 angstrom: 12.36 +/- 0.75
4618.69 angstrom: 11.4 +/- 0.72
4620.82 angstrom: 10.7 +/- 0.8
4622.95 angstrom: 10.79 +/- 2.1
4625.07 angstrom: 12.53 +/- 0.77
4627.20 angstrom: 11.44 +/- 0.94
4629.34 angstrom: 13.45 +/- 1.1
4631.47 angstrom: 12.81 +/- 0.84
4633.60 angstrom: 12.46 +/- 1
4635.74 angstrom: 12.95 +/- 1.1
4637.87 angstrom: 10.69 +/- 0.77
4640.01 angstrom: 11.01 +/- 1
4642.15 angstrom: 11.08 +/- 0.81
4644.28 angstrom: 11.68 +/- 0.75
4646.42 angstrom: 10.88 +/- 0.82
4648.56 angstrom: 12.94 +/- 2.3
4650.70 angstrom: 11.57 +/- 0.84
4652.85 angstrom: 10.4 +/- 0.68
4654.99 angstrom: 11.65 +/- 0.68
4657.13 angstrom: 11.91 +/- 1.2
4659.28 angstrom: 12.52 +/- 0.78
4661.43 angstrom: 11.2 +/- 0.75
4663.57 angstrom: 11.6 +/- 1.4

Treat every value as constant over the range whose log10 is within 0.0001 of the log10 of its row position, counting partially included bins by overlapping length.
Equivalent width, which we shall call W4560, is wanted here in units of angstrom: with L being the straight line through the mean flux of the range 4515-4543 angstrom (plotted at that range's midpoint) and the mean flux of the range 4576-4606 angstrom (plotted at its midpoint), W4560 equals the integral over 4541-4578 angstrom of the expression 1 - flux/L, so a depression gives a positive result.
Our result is -1.5 angstrom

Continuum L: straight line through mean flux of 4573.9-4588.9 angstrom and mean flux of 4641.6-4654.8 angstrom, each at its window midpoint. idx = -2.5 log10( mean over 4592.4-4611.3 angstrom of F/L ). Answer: 0.01 mag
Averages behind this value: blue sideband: 11.8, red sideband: 11.5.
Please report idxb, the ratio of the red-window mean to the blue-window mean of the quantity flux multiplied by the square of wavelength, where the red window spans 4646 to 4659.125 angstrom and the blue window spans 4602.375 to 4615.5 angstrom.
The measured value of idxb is 1.03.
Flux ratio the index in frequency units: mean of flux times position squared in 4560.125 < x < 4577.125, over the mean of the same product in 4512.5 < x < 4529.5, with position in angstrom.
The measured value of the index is 1.06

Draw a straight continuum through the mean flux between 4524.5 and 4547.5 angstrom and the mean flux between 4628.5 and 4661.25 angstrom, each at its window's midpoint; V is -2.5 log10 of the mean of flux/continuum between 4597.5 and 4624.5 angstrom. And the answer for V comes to 0.05 mag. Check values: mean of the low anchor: 12.2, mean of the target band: 11.4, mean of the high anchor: 11.8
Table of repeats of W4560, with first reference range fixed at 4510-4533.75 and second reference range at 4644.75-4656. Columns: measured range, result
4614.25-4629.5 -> 0.0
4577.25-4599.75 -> 0.3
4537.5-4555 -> -0.4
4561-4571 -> -0.2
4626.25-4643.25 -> -0.6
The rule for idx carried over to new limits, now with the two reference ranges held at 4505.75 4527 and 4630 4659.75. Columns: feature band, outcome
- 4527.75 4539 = -0.09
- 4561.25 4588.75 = -0.03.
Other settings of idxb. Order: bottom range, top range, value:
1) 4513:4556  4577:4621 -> 0.97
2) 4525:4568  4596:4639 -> 0.97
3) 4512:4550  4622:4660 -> 1.02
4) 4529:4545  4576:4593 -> 0.97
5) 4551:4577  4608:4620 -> 0.95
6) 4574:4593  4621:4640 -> 1.03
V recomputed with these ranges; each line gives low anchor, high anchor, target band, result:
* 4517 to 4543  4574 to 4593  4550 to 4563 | -0.05 mag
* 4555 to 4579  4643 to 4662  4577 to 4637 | 0.02 mag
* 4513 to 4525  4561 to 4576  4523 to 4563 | -0.04 mag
